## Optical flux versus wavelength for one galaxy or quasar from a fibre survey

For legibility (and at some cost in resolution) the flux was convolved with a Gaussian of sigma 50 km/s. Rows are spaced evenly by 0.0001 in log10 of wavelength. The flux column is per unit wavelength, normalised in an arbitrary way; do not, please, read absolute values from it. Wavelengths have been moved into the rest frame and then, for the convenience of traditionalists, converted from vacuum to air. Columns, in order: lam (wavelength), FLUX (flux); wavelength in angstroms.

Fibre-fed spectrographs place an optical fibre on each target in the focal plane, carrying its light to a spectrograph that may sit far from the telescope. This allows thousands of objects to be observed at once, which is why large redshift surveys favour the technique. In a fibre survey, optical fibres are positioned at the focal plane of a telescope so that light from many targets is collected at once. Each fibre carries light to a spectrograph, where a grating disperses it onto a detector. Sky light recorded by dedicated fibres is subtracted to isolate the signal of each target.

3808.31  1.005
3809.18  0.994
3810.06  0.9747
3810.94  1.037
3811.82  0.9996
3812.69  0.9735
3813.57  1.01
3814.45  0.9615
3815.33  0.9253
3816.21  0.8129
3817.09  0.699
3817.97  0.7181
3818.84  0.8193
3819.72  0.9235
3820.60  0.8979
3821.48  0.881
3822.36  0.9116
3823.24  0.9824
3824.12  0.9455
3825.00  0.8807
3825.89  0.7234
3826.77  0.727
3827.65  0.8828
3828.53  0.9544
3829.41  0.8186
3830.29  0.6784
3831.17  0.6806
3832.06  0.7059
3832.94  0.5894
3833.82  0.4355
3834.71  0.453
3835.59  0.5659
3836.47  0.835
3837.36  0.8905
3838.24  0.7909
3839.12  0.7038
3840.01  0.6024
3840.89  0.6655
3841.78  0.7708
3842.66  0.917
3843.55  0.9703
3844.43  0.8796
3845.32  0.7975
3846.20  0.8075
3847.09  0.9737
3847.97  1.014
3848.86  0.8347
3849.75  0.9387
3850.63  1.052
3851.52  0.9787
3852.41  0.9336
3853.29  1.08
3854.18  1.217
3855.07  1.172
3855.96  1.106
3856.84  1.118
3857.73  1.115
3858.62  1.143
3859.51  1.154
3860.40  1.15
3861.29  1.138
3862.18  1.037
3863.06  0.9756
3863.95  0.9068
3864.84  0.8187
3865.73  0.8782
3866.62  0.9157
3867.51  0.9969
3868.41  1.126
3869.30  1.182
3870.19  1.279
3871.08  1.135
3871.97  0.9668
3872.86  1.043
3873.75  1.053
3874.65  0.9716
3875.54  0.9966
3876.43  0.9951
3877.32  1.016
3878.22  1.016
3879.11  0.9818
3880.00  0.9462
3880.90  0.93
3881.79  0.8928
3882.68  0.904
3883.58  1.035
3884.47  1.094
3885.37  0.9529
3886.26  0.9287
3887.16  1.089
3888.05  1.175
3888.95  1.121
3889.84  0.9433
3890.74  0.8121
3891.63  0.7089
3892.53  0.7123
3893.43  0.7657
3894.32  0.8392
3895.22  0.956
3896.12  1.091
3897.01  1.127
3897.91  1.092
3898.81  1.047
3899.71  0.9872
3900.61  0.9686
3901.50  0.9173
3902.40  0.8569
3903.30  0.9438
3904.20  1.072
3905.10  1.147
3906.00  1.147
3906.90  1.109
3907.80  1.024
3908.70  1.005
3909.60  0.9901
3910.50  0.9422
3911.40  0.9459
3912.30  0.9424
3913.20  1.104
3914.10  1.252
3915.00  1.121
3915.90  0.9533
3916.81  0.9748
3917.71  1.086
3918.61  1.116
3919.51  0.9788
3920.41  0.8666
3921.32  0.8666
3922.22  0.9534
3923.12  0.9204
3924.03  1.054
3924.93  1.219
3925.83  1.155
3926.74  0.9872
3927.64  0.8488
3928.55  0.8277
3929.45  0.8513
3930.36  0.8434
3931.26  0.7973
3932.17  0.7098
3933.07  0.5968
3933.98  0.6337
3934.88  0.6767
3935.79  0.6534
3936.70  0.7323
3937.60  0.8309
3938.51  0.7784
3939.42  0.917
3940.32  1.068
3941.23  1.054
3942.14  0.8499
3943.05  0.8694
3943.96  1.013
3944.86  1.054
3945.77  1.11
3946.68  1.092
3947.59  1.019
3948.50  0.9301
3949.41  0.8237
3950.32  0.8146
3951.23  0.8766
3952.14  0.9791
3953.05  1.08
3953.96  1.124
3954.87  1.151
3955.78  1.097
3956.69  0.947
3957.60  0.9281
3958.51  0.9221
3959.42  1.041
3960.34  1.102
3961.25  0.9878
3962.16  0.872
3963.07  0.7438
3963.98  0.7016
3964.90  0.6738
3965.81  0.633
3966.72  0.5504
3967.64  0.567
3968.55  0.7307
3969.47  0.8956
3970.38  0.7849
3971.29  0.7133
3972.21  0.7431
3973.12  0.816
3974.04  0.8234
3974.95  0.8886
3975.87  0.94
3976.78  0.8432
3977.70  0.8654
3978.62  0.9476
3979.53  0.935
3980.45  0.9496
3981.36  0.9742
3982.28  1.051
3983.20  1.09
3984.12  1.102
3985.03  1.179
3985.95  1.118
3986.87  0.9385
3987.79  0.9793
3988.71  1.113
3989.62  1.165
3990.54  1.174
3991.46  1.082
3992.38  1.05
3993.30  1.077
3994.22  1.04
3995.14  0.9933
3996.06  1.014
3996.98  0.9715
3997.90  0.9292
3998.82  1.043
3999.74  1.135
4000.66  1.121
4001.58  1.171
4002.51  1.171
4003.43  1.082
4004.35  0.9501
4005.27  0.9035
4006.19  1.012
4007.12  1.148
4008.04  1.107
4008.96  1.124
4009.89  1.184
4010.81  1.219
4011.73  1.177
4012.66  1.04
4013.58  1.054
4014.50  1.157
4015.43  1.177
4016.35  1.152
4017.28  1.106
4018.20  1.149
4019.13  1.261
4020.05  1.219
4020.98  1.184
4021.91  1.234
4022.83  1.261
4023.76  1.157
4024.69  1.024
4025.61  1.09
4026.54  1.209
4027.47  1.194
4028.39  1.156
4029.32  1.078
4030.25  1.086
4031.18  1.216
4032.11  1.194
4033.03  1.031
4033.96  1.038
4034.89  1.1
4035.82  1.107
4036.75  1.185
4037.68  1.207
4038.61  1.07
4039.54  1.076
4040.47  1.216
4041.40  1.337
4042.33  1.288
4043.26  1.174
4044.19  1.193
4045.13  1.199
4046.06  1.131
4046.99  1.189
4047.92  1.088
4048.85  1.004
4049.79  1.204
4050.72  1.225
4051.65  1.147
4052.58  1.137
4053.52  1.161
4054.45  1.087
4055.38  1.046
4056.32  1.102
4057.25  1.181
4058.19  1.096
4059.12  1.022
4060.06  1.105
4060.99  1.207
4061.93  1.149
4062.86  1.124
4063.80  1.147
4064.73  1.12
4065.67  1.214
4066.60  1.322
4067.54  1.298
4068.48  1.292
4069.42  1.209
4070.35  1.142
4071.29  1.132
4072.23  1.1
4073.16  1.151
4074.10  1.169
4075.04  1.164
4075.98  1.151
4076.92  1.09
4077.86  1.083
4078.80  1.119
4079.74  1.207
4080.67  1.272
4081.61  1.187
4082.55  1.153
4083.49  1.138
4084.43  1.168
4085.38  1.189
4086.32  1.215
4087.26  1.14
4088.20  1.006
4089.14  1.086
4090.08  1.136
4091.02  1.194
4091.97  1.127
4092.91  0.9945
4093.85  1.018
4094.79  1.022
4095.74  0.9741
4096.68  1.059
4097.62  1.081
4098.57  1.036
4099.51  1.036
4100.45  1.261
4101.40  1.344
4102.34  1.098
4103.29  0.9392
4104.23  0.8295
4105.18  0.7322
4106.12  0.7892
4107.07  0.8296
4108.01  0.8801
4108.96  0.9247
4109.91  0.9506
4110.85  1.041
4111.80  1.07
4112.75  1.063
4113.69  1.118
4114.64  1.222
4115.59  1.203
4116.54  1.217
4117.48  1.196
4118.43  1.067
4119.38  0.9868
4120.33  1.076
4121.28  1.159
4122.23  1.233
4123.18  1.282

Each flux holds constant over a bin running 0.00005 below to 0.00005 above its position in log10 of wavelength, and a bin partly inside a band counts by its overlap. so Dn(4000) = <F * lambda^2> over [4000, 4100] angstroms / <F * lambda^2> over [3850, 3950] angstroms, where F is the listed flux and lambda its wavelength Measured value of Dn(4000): 1.3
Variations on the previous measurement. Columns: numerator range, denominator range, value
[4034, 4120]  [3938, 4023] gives 1.17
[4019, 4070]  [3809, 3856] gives 1.50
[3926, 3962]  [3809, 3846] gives 1.19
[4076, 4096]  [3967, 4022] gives 1.14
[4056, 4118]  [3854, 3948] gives 1.24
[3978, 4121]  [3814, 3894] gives 1.33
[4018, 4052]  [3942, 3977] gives 1.35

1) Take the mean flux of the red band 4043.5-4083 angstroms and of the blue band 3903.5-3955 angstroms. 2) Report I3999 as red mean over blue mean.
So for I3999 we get 1.21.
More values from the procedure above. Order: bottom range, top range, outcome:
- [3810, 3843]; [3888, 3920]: 1.24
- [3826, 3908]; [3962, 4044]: 1.10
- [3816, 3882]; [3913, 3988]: 1.00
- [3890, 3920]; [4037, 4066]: 1.16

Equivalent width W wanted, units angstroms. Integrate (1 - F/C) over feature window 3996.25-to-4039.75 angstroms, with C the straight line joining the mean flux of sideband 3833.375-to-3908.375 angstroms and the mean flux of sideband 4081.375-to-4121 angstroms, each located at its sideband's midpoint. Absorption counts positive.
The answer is -3.9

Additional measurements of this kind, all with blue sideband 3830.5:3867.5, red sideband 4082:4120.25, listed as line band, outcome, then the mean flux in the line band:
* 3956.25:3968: 1.8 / 0.822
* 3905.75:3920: -1.6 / 1.04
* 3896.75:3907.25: -1.1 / 1.03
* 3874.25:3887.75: -1.0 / 0.986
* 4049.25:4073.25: -2.8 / 1.16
